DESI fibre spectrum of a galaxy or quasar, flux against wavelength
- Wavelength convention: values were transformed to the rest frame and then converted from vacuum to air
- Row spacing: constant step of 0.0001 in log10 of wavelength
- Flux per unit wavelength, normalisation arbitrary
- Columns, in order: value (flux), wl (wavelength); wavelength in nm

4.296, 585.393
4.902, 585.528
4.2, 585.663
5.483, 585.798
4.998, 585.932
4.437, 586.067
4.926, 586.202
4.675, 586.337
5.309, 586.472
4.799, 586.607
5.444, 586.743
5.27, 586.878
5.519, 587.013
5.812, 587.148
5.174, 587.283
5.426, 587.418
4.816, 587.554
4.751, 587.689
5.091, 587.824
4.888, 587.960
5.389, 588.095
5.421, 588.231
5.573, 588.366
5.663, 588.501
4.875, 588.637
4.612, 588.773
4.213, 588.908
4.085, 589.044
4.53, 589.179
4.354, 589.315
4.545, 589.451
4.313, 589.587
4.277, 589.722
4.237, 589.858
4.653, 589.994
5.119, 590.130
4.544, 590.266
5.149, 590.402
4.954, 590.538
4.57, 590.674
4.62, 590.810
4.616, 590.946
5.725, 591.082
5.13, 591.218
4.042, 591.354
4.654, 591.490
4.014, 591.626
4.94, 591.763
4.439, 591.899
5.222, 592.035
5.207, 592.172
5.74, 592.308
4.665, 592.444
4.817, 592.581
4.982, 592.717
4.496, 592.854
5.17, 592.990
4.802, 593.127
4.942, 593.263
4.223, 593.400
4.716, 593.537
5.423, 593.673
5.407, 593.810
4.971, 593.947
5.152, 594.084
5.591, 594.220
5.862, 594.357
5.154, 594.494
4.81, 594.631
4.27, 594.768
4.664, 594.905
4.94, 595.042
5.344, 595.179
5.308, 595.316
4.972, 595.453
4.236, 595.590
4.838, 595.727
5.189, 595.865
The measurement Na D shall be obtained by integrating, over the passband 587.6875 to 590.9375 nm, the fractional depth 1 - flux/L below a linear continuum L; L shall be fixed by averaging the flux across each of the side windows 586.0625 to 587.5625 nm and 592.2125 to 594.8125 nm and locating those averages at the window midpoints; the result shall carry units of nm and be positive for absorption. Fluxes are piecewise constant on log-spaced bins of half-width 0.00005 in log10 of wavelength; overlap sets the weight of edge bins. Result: 0.22 nm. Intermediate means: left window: 5.17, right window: 5.02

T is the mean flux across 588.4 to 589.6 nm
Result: 4.61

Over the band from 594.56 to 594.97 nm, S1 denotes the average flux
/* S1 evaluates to 4.58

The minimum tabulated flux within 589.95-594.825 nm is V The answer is 4.014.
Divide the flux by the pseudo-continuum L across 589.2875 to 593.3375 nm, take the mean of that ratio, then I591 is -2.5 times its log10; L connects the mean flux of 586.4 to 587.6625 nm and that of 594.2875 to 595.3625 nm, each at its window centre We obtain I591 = 0.08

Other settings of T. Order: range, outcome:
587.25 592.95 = 4.82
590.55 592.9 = 4.82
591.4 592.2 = 4.7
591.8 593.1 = 4.97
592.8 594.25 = 4.98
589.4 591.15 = 4.72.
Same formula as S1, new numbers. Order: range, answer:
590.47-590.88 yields 4.71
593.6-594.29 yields 5.31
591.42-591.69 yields 4.34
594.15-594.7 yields 5.36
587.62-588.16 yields 5.03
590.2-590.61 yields 4.88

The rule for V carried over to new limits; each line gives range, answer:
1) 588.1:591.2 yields 4.085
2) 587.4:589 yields 4.213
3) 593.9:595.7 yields 4.236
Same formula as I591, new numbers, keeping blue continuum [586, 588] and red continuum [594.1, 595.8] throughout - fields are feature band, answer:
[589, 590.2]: 0.136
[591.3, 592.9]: 0.057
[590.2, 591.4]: 0.048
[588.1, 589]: 0.004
